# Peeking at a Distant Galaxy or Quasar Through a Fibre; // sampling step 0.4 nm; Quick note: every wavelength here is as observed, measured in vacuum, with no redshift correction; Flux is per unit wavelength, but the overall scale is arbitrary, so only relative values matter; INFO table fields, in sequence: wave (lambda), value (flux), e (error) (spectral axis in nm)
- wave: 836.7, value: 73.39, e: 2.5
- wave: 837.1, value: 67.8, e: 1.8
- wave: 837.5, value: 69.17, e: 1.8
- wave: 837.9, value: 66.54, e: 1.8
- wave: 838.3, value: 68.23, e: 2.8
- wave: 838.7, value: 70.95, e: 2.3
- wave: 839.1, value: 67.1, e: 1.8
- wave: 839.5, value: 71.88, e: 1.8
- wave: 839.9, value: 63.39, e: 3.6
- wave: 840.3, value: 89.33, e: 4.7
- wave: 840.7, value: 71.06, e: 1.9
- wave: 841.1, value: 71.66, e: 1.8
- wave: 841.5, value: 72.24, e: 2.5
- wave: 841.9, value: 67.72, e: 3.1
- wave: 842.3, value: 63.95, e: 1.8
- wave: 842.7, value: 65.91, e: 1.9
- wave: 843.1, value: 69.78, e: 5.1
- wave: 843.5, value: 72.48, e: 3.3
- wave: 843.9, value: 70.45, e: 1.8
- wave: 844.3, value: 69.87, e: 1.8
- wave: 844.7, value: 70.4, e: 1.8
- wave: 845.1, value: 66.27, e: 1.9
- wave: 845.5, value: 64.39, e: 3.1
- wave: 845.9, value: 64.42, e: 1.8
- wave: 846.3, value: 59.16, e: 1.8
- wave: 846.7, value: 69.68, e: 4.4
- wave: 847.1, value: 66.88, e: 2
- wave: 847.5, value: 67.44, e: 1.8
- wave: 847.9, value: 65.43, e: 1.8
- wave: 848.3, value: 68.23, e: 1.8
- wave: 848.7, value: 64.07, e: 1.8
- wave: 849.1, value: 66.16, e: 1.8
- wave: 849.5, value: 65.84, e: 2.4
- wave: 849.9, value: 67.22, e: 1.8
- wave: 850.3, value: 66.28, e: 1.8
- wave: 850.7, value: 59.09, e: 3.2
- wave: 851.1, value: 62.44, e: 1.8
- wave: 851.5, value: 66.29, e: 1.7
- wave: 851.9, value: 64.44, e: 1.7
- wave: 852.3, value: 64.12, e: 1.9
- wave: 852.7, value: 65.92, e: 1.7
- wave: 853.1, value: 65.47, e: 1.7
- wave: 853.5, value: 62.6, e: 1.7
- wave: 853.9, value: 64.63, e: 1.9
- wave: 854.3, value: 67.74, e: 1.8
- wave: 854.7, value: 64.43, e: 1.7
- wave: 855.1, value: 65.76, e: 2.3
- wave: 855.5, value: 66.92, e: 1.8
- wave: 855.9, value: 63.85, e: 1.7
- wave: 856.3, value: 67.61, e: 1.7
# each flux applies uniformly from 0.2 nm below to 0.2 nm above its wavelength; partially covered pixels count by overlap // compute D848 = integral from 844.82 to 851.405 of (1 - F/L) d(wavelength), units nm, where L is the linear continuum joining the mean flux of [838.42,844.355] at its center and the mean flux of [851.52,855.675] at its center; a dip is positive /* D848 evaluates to 0.23 nm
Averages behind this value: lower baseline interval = 70.5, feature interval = 65.3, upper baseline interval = 65.2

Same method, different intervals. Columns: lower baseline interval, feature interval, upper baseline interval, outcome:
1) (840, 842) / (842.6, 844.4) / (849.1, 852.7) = 0.047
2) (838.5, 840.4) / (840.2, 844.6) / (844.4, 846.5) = -0.155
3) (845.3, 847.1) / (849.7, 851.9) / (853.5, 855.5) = 0.028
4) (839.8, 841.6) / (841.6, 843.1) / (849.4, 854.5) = 0.123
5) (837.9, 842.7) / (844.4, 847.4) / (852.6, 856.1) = 0.098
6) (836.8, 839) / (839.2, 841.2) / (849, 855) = -0.152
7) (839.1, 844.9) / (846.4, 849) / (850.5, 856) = 0.035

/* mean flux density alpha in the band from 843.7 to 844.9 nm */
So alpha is 70.2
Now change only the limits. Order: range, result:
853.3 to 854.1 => 63.6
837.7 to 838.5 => 67.4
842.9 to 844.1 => 70.9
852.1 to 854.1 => 64.5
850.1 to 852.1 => 63.7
